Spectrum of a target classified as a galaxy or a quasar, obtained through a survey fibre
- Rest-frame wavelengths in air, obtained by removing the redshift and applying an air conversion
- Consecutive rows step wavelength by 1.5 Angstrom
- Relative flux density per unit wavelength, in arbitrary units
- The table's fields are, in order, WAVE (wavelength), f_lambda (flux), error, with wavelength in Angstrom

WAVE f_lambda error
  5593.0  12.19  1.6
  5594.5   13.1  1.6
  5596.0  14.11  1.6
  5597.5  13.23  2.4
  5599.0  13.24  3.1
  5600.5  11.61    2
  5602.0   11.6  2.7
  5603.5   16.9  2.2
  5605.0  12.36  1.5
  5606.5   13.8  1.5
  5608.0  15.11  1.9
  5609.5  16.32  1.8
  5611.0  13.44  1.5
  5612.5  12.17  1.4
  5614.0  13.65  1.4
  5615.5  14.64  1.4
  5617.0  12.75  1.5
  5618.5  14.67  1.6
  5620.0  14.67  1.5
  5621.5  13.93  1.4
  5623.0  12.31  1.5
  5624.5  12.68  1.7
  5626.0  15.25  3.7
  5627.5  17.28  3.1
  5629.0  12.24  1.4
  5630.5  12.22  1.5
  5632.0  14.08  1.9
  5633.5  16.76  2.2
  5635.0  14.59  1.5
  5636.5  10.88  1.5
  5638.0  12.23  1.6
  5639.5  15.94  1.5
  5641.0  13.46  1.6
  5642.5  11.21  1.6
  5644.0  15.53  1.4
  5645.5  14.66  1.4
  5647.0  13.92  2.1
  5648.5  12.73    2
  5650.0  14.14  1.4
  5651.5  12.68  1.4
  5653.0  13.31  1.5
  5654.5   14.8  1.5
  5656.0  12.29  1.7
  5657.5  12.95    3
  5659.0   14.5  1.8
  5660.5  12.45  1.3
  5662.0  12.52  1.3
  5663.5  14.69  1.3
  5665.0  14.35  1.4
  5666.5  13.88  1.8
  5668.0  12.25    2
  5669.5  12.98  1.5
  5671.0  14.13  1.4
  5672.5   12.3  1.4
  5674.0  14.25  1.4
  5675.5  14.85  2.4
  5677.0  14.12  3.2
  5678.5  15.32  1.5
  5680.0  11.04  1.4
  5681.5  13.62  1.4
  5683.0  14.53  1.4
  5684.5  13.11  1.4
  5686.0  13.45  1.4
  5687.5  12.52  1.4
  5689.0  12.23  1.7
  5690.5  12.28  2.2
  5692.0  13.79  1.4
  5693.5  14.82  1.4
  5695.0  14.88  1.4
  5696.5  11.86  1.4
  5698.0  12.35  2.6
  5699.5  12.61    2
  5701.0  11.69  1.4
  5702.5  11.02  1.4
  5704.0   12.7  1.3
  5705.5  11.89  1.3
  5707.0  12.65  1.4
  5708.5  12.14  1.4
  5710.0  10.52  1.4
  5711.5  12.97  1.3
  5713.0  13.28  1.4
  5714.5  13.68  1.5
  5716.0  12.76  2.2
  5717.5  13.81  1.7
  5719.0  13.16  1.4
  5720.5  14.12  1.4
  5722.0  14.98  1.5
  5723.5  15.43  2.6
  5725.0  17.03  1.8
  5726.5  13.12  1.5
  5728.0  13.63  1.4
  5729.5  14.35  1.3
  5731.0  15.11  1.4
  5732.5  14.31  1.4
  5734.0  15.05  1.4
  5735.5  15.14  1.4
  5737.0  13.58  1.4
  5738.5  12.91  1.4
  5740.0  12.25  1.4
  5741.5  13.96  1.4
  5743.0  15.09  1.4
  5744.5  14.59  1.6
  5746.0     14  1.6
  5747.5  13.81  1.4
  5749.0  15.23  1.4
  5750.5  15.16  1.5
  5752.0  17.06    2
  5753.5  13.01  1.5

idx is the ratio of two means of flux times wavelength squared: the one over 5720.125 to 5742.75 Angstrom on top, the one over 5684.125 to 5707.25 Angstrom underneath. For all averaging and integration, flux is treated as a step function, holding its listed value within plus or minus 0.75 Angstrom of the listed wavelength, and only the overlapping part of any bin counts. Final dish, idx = 1.14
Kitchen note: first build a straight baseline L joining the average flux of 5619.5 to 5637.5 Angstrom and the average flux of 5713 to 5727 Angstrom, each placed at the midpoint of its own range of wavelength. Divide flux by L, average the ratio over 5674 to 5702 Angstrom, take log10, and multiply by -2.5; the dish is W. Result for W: 0.06 mag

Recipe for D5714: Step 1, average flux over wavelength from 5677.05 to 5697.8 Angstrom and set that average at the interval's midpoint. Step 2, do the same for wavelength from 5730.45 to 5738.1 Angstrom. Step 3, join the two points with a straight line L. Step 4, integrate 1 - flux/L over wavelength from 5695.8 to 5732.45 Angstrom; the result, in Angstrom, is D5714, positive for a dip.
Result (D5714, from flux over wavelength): 2.14 Angstrom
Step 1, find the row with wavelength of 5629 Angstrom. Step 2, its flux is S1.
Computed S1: 12.24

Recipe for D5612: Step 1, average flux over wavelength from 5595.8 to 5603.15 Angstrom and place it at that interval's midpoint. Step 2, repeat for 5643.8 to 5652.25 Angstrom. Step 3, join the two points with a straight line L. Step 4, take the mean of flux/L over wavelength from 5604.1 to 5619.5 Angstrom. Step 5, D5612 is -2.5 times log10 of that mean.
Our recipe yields -0.06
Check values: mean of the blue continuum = 12.9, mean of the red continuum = 13.8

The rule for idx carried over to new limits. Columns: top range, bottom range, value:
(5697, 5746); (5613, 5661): 1.01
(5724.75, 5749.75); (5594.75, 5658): 1.08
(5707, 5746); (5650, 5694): 1.05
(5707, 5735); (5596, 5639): 1.04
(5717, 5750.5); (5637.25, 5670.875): 1.09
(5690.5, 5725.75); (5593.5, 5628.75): 0.99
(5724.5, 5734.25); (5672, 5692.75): 1.11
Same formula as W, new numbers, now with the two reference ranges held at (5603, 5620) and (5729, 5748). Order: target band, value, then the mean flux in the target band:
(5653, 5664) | 0.06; 13.4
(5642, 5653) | 0.04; 13.6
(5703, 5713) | 0.16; 12.2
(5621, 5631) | 0.03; 13.7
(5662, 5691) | 0.06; 13.5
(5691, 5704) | 0.10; 12.9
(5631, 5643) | 0.04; 13.7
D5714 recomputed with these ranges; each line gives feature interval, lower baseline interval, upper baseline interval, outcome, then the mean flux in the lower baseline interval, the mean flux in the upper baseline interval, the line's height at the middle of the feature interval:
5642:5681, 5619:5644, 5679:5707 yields -0.7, 13.8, 12.8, 13.3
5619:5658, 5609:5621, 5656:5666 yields 0.0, 14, 13.5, 13.7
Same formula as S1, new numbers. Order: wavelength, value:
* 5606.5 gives 13.8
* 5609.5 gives 16.32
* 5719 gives 13.16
